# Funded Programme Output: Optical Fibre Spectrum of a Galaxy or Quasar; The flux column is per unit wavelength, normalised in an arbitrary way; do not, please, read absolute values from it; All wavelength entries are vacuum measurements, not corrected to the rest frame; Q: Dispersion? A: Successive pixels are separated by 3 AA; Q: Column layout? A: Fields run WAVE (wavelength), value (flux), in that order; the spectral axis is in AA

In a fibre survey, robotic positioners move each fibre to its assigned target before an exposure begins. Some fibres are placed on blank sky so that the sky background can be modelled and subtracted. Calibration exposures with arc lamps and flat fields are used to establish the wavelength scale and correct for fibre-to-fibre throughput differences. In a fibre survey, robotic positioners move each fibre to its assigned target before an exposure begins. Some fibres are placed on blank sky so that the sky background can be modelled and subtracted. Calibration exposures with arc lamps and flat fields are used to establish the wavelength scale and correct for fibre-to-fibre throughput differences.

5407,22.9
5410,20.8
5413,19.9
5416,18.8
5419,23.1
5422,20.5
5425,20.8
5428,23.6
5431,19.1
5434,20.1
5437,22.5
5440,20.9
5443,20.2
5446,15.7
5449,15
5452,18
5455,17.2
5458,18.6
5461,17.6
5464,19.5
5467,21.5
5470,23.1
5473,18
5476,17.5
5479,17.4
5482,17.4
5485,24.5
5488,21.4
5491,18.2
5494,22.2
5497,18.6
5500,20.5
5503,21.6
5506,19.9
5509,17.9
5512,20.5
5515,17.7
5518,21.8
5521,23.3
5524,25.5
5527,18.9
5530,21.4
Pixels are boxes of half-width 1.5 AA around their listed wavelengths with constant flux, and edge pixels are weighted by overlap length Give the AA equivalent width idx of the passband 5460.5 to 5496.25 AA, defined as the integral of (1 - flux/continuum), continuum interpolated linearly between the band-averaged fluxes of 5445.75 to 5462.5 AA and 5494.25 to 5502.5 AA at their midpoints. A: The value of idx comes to -2.1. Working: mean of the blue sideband 17.1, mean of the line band 19.9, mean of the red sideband 20.2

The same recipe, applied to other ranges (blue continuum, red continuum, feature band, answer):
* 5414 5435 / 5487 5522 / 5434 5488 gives 3.6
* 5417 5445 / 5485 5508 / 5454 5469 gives 1.3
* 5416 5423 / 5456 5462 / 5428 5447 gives -0.3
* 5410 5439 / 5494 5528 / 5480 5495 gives 0.1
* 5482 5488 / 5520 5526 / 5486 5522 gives 4.2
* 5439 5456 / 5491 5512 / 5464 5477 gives -0.9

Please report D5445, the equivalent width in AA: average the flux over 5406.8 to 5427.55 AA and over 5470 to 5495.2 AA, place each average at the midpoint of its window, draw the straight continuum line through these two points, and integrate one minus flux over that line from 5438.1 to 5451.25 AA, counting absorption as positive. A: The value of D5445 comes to 1.5 AA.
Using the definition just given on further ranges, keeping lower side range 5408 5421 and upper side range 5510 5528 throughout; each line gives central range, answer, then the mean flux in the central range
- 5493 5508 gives 0.53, 20.4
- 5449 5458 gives 1.55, 17.3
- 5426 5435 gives -0.07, 21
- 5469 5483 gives 1.64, 18.6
